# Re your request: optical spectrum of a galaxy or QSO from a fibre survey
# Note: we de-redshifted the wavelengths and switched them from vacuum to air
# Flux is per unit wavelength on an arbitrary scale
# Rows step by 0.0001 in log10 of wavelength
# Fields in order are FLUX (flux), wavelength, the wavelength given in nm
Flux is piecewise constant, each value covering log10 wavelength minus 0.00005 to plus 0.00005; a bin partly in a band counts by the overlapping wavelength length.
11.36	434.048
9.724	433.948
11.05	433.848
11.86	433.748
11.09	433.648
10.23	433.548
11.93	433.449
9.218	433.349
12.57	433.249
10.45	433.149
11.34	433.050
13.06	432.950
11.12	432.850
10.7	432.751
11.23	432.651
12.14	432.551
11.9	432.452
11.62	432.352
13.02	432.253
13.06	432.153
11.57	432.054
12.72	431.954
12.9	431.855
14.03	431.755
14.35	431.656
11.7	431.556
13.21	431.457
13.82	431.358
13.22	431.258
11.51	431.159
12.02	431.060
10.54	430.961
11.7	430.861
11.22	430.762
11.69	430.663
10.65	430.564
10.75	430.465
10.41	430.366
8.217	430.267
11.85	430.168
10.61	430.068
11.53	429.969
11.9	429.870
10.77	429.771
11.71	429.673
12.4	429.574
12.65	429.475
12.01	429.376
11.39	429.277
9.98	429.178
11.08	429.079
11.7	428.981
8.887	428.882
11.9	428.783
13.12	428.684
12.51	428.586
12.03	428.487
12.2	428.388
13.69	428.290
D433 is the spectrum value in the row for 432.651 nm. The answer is 11.23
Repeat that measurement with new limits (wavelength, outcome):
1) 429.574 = 12.4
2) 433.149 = 10.45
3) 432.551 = 12.14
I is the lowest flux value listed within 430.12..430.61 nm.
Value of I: 8.217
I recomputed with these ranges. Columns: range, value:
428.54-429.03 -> 8.887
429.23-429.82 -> 10.77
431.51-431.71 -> 11.7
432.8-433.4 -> 9.218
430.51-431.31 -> 10.54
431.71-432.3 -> 11.57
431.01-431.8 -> 11.51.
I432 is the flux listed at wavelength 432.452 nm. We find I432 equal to 11.9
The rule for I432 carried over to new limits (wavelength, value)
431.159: 11.51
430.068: 10.61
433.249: 12.57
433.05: 11.34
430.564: 10.65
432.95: 13.06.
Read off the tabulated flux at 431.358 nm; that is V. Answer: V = 13.82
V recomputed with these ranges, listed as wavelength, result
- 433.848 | 11.05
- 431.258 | 13.22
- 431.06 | 12.02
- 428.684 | 13.12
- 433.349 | 9.218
